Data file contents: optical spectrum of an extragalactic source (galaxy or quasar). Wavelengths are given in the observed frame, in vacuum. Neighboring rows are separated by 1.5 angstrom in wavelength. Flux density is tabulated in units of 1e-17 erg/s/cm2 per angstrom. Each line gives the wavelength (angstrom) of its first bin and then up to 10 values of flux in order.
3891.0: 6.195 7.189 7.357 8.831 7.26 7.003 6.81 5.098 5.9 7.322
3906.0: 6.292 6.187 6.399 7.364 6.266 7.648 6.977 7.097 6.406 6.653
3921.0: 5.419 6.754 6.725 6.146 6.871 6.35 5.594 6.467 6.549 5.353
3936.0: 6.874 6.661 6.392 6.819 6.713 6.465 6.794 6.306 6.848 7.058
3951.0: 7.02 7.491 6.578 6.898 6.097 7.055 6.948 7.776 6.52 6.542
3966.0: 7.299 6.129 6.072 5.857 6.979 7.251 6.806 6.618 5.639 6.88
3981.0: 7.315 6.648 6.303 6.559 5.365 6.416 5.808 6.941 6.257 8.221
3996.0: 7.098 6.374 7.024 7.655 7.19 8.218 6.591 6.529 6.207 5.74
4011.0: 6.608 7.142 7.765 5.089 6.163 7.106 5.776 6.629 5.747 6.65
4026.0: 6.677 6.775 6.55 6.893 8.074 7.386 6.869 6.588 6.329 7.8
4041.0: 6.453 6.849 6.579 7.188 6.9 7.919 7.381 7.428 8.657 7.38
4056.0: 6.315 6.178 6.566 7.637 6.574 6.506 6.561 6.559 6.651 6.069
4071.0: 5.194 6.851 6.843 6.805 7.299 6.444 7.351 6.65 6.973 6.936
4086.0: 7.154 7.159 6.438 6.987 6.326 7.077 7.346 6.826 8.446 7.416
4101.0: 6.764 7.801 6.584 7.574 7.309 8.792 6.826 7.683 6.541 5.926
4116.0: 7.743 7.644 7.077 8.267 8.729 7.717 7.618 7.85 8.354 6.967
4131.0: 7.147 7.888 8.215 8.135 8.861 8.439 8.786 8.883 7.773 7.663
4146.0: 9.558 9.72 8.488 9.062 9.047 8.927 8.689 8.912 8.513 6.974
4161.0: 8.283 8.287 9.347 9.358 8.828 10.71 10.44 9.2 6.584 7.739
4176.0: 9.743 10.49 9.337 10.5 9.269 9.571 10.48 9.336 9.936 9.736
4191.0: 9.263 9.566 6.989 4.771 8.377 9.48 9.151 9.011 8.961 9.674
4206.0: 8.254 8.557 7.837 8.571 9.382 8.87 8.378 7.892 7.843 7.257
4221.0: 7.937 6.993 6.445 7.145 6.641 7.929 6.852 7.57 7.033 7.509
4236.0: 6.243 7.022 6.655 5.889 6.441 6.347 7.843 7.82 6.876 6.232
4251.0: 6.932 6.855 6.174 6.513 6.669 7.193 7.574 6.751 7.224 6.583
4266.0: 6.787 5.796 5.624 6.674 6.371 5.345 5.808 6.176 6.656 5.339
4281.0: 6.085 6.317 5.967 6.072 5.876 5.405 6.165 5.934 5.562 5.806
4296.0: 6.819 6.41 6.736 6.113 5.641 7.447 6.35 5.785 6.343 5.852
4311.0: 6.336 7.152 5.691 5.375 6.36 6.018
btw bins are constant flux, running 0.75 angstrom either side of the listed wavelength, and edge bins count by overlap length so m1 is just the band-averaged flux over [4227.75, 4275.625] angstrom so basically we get 6.73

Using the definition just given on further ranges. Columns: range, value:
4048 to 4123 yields 7.08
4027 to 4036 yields 7.09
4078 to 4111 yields 7.15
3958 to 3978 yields 6.71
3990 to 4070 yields 6.84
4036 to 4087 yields 6.87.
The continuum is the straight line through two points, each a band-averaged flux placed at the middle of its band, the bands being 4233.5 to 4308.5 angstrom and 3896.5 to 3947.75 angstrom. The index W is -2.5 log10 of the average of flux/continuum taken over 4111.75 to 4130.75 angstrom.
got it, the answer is -0.17 mag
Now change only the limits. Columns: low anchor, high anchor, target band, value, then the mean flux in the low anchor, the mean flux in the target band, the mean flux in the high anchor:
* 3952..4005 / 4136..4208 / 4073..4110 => 0.13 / 6.76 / 7.13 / 8.91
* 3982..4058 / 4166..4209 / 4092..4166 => 0.04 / 6.81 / 7.98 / 9.05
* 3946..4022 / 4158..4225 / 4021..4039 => 0.06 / 6.7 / 6.78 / 8.71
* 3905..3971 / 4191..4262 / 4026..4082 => 0.01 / 6.61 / 6.89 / 7.53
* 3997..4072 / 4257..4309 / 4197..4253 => -0.19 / 6.8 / 7.64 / 6.26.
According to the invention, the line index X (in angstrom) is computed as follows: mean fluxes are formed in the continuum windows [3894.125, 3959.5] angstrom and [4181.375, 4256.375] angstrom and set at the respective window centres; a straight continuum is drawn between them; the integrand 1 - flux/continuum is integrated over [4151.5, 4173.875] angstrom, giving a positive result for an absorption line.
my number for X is -3.5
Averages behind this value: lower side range 6.65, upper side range 7.84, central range 8.8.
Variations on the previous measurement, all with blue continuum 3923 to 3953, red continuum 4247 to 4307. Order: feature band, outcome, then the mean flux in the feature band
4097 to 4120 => -3.21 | 7.35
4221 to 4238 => -1.91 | 7.07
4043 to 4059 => -1.65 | 7.16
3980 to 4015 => -1.31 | 6.77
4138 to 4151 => -4.63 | 8.71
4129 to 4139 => -2.39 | 7.96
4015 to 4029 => 0.39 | 6.33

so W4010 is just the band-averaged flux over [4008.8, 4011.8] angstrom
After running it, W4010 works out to 6.2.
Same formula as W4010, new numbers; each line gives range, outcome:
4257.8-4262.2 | 7.18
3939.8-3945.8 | 6.69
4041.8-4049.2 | 7.08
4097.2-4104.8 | 7.4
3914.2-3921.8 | 6.52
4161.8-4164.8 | 8.83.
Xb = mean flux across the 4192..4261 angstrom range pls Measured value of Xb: 7.51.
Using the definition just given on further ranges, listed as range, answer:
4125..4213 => 8.75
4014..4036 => 6.64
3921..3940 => 6.36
